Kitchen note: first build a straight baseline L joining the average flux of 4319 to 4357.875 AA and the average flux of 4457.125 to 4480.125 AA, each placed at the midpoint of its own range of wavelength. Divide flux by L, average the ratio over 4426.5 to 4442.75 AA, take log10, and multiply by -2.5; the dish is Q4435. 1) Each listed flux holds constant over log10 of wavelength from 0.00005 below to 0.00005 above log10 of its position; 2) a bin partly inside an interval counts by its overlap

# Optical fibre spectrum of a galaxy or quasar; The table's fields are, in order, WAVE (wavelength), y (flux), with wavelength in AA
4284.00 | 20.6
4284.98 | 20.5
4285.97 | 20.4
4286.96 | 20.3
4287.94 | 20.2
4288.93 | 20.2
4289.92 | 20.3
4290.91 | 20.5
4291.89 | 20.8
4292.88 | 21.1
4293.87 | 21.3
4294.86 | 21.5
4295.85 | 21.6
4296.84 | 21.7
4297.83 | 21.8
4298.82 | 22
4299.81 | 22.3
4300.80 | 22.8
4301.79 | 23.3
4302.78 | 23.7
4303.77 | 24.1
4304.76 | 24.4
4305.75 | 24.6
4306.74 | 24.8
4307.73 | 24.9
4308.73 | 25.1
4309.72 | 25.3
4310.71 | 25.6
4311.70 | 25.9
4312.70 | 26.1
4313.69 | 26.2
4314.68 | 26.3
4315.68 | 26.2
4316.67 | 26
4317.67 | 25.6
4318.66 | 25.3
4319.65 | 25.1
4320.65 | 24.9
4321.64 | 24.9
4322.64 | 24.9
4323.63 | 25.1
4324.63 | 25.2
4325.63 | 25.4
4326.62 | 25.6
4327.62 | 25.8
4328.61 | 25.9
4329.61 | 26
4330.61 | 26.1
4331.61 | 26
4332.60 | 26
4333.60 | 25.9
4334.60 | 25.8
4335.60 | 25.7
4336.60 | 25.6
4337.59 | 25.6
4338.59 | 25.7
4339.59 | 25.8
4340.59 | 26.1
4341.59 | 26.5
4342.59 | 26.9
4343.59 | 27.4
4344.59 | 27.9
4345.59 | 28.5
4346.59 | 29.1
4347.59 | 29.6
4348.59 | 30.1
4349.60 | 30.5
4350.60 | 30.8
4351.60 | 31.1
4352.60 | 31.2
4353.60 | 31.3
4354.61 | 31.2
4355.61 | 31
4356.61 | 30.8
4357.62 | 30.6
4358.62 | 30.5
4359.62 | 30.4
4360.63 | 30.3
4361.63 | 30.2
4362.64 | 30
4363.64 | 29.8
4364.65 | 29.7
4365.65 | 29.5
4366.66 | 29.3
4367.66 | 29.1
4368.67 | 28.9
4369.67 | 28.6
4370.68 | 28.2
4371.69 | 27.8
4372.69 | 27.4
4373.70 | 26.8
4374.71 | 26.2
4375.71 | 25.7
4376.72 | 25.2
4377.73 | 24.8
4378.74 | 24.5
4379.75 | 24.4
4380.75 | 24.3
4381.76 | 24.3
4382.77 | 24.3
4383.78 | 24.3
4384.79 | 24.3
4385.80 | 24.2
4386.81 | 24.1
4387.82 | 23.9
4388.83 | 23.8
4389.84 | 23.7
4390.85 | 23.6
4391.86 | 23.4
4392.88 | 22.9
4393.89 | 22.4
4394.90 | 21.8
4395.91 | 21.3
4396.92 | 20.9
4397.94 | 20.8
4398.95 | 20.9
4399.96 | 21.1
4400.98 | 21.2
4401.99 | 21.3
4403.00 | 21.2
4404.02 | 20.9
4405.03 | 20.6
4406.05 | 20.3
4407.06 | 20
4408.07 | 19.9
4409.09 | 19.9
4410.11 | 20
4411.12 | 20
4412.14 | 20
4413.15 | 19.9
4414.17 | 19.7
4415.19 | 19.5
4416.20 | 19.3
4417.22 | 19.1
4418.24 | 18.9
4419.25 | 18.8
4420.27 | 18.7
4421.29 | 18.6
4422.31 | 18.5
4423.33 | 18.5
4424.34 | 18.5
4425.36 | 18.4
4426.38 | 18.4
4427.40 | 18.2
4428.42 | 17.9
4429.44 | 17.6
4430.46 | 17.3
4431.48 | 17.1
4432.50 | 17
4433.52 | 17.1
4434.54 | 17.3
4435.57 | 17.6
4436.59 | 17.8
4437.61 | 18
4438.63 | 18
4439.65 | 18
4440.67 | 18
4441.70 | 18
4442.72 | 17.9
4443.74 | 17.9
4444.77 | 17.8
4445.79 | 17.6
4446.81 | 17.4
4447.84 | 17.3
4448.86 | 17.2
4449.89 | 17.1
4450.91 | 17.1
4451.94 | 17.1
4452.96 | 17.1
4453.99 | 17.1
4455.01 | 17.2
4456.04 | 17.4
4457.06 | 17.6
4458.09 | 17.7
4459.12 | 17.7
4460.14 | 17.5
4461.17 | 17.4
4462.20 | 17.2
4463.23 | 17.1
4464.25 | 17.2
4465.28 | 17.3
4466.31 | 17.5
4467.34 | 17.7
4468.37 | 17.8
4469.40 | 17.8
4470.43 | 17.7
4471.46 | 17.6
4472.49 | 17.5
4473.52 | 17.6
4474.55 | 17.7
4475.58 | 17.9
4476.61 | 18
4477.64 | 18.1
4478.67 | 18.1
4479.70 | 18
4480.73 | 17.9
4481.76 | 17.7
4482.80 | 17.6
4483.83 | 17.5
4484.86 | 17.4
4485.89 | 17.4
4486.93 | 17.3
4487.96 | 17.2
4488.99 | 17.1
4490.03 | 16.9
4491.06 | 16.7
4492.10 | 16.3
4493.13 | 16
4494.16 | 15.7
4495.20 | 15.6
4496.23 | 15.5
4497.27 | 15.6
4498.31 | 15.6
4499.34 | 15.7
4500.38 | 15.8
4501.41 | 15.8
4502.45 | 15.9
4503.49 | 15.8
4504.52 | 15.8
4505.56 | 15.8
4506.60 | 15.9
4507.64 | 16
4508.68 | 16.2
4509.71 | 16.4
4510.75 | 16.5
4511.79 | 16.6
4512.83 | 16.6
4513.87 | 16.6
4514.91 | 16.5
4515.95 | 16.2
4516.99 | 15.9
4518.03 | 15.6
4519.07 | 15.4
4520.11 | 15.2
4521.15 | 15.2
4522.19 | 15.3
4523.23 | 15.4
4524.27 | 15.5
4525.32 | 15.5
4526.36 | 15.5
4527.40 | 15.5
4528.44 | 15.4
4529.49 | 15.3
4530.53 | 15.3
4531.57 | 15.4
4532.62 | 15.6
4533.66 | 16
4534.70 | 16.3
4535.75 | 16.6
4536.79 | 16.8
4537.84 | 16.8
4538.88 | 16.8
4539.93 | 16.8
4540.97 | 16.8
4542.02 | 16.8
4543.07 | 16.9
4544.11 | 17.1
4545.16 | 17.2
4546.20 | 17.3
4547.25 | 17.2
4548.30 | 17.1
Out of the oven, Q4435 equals 0.14 mag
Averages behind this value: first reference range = 27.3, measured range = 17.7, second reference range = 17.6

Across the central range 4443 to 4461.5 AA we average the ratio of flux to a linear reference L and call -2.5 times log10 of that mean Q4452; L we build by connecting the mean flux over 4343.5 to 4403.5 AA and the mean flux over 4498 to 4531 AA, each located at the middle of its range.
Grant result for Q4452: 0.18 mag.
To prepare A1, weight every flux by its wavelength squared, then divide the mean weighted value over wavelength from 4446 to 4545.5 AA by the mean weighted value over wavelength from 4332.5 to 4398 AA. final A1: 0.66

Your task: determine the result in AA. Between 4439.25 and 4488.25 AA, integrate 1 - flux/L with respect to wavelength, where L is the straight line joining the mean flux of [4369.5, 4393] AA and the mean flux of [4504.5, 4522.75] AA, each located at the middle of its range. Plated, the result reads 4.5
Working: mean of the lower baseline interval 25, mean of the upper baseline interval 16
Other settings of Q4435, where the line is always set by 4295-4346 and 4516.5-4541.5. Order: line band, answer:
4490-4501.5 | 0.09 mag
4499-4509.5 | 0.07 mag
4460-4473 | 0.07 mag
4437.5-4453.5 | 0.12 mag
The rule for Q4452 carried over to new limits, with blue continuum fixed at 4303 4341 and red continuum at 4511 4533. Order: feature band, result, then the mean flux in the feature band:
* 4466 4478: 0.02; 17.7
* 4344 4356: -0.24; 30.2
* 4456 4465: 0.08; 17.4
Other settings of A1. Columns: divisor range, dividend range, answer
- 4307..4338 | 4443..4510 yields 0.71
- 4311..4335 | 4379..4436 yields 0.83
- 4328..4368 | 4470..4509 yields 0.63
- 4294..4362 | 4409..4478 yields 0.72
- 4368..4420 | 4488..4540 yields 0.74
